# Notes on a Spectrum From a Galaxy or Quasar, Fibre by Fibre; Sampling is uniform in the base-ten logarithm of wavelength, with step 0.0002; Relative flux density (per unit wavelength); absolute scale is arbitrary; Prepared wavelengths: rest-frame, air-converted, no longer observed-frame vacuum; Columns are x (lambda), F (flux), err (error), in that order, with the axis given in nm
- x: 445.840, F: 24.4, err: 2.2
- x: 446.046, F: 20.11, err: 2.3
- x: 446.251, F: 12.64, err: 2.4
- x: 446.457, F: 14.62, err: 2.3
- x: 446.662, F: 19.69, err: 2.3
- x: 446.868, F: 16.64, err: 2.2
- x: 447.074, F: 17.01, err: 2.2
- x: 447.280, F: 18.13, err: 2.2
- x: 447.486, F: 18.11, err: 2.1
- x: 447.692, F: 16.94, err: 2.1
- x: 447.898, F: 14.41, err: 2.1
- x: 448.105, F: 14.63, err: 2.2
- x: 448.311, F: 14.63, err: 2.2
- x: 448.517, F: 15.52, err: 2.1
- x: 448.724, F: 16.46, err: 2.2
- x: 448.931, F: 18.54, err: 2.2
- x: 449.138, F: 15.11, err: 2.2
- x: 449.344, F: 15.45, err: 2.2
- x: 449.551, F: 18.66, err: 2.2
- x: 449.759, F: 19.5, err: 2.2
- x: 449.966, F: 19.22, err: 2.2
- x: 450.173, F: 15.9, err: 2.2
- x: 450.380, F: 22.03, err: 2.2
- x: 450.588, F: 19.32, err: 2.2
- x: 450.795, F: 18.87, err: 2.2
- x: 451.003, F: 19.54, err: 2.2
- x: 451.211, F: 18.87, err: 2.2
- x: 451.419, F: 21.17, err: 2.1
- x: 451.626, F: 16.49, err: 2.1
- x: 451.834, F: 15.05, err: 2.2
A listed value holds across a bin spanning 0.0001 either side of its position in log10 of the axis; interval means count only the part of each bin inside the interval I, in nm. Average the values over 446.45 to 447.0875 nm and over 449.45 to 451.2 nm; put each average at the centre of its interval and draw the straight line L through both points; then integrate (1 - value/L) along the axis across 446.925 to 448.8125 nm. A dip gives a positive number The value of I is 0.18 nm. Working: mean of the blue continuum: 17.3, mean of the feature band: 16.2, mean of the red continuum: 19.1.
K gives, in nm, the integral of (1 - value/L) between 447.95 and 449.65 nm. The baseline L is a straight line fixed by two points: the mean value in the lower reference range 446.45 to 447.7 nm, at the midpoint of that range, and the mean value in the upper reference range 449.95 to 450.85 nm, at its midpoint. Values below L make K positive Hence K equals 0.21 nm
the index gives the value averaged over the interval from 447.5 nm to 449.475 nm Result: 15.9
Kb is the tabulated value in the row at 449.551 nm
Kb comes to 18.66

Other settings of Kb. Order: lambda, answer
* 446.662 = 19.69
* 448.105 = 14.63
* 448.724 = 16.46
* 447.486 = 18.11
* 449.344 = 15.45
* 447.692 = 16.94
